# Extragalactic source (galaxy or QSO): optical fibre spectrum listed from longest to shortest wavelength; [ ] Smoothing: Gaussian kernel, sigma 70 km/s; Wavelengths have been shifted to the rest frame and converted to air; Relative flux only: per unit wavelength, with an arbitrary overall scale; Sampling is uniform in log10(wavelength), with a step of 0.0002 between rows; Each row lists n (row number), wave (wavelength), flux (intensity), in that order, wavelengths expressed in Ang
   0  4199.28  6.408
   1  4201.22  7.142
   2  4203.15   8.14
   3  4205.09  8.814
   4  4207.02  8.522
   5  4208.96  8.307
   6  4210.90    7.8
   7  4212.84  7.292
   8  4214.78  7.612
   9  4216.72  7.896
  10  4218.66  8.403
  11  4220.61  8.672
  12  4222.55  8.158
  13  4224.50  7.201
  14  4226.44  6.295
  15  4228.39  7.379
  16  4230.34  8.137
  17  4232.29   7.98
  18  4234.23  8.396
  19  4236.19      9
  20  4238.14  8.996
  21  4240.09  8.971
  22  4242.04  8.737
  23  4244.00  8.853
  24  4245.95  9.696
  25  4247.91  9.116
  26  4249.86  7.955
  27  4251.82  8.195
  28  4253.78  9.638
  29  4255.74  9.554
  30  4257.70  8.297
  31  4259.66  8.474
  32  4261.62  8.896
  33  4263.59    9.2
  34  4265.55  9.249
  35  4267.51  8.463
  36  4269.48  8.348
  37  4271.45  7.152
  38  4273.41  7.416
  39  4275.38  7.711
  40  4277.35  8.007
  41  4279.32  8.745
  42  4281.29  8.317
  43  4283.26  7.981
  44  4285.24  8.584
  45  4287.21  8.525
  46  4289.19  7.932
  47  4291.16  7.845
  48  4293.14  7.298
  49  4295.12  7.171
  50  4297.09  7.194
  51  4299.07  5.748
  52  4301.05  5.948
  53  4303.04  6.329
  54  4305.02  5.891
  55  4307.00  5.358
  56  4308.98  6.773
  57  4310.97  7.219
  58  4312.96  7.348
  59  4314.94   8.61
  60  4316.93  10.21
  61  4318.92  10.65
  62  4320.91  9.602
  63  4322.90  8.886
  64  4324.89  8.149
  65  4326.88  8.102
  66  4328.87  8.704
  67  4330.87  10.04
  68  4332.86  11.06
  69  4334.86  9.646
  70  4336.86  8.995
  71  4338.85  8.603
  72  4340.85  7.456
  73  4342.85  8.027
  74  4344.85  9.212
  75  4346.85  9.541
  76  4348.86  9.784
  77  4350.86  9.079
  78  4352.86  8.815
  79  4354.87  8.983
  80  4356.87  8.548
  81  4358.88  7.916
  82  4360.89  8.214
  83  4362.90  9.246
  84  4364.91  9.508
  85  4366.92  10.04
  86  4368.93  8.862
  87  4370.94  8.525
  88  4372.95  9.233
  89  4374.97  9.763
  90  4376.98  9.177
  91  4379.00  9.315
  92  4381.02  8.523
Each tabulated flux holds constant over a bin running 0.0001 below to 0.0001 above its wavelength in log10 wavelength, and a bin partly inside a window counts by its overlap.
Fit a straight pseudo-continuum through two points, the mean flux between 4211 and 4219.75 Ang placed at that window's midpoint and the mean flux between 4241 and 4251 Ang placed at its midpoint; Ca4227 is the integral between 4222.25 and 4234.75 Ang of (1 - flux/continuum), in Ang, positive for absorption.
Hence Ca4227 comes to 1.0 Ang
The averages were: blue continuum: 7.81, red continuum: 8.86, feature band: 7.6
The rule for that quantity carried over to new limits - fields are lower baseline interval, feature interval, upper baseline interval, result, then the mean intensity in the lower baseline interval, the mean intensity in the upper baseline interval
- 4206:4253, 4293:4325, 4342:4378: 4.3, 8.24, 9.03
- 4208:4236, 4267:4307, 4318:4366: 4.8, 7.85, 9.03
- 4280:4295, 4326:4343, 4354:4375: -0.8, 8.03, 8.95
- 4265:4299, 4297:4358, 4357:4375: 1.1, 7.92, 8.97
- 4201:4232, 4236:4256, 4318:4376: -2.0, 7.88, 9.07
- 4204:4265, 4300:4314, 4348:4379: 3.8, 8.41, 9.05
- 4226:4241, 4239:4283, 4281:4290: -1.8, 8.21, 8.26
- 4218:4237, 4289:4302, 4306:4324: 2.0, 7.94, 8.29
